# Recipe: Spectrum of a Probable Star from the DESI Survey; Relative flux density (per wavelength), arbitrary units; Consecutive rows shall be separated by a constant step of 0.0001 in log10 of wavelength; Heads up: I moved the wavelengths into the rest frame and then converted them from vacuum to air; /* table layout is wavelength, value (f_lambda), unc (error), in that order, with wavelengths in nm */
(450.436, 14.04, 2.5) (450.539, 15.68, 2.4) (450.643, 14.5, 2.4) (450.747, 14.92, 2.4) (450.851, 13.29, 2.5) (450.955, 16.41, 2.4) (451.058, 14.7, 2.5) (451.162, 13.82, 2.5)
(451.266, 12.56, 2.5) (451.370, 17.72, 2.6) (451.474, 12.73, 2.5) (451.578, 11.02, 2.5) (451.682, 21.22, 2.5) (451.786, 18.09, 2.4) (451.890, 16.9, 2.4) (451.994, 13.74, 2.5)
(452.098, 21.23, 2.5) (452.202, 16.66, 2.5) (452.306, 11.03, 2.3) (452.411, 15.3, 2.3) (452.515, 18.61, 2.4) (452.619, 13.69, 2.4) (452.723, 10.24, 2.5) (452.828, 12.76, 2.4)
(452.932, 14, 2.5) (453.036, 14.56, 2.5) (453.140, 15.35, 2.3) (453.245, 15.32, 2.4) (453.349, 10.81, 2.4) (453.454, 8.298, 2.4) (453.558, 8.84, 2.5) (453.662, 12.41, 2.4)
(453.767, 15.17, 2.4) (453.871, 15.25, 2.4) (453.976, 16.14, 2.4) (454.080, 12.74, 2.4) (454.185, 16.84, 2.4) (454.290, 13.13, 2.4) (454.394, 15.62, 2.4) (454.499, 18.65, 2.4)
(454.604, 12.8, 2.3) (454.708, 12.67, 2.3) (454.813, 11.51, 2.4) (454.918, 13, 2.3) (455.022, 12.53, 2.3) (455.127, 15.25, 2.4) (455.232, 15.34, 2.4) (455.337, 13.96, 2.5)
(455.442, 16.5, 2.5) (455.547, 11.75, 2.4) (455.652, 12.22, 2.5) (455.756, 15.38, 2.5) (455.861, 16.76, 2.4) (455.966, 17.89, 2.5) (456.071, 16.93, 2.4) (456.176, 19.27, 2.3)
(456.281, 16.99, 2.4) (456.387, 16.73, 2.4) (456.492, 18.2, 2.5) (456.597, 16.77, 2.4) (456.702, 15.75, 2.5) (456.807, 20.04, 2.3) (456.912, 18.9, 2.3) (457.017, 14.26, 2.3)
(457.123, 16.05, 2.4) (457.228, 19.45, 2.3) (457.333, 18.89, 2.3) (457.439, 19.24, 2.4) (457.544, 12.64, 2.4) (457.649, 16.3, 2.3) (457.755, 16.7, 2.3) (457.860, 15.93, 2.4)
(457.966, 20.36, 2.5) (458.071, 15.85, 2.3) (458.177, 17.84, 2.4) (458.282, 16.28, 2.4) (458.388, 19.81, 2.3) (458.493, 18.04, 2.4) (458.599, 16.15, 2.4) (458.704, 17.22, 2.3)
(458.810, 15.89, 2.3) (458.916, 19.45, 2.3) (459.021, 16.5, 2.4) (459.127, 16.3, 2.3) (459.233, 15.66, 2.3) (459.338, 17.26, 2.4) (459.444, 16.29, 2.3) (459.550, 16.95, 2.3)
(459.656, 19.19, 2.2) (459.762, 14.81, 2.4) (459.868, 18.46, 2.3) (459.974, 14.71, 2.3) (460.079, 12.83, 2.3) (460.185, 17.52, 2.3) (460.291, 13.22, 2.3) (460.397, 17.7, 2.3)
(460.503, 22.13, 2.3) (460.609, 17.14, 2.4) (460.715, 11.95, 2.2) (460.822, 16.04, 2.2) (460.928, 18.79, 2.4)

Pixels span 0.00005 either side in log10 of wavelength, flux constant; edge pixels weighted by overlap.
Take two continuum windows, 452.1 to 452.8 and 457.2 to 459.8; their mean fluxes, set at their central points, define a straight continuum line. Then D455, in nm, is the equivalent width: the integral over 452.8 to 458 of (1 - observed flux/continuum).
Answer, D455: 0.219 nm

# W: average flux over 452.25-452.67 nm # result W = 14.7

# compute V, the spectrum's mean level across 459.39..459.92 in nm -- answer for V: 17.1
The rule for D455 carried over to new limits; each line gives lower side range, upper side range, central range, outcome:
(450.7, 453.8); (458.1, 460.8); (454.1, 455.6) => 0.10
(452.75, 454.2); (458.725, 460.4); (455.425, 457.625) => -0.27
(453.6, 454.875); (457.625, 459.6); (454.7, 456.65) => 0.00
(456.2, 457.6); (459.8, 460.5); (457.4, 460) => -0.05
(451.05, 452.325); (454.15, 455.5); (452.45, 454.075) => 0.17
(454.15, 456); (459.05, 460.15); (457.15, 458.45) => -0.15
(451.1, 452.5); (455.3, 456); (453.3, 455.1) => 0.21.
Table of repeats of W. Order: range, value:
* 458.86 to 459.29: 17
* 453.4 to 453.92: 12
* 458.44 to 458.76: 17.2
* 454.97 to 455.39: 14.3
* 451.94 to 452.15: 17.5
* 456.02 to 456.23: 18.1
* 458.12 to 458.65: 17.6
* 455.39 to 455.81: 14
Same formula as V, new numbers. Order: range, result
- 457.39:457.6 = 15.9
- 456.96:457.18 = 15.3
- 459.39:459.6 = 16.6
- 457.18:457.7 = 17.3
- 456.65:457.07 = 17.2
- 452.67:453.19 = 13.4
